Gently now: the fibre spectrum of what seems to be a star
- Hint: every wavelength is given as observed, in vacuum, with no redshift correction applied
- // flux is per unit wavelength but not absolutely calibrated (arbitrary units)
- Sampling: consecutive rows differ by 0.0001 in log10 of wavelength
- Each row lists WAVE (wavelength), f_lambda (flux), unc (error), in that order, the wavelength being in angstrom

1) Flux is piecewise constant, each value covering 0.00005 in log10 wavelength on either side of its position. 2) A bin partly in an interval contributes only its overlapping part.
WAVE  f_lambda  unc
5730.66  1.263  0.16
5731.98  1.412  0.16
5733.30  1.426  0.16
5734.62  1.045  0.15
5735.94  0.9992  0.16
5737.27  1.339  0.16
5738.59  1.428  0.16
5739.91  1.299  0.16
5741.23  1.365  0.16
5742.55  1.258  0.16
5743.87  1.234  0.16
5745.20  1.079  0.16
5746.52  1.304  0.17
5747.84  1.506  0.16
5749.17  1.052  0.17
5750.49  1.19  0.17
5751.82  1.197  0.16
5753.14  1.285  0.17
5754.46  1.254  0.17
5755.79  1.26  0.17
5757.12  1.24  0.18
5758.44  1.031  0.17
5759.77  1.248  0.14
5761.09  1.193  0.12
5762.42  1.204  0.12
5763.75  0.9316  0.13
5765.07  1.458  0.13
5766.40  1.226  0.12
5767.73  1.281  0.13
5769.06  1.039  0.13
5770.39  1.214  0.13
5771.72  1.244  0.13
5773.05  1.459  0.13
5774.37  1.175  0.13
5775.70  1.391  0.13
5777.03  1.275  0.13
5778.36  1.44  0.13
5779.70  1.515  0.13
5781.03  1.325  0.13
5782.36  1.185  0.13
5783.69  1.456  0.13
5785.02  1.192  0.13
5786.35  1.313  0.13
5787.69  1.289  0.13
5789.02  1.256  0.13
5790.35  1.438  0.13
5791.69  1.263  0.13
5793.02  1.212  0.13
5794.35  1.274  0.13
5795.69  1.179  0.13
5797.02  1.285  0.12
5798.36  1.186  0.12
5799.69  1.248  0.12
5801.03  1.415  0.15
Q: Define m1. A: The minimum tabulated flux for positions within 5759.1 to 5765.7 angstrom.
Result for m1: 0.9316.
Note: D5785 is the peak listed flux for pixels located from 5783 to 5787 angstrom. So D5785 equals 1.456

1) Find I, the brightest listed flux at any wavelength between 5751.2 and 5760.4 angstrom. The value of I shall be 1.285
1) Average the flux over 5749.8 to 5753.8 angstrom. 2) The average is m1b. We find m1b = 1.22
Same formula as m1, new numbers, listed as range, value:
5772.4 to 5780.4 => 1.175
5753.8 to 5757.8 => 1.24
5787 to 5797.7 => 1.179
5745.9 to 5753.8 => 1.052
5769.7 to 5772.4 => 1.214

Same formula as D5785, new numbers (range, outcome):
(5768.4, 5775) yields 1.459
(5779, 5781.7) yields 1.515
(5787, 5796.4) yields 1.438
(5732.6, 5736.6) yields 1.426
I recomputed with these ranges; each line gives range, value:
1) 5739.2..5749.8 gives 1.506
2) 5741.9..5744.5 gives 1.258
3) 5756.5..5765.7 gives 1.458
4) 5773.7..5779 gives 1.44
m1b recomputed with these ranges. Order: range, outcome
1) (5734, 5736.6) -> 1.02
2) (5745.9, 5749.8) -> 1.29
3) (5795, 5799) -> 1.22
